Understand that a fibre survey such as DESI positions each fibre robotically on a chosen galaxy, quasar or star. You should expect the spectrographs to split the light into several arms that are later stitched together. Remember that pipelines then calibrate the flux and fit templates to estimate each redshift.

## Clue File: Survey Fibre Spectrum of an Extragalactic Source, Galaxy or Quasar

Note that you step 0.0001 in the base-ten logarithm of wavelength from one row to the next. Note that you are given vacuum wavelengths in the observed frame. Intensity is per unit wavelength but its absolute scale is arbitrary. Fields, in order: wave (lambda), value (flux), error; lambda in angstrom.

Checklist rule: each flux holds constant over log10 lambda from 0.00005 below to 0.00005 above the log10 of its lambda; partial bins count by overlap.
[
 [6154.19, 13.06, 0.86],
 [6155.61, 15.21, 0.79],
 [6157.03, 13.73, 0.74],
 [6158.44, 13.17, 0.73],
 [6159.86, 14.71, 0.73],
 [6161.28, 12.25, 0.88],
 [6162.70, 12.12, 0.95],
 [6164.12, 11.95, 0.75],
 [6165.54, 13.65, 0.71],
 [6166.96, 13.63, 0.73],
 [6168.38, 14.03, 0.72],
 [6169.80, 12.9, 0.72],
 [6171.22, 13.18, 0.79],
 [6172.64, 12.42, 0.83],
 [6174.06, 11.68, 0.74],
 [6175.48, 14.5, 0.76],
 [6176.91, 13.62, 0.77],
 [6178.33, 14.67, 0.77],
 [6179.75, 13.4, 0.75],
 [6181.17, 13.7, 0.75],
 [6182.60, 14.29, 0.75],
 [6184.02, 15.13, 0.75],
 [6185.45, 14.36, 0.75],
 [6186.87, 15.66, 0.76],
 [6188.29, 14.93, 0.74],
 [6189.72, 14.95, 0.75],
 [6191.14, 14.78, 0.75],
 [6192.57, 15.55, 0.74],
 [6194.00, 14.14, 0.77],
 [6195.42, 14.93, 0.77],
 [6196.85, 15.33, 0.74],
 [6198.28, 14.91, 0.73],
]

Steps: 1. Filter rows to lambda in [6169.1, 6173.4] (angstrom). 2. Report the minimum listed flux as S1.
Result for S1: 12.42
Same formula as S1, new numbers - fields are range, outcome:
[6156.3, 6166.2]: 11.95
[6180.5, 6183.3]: 13.7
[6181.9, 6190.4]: 14.29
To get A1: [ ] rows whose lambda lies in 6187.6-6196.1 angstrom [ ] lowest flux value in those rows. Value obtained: 14.14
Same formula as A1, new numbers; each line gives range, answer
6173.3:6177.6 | 11.68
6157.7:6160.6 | 13.17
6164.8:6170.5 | 12.9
